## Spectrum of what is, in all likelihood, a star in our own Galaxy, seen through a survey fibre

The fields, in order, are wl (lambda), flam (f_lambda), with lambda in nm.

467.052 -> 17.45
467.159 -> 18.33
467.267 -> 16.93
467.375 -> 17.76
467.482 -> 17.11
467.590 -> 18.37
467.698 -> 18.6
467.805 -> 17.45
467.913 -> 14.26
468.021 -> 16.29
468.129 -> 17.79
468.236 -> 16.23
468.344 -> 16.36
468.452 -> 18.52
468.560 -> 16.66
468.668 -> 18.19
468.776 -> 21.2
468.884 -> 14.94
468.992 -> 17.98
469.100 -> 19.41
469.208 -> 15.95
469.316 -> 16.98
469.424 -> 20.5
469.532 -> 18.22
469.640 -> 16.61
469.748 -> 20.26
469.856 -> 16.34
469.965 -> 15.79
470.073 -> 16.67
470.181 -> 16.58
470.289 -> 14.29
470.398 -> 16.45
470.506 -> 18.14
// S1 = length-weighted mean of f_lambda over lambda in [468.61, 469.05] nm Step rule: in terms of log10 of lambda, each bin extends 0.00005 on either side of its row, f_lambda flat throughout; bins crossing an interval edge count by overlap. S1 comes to 18.1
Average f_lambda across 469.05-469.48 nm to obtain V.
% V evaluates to 18.2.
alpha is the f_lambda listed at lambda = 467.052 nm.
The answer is 17.45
